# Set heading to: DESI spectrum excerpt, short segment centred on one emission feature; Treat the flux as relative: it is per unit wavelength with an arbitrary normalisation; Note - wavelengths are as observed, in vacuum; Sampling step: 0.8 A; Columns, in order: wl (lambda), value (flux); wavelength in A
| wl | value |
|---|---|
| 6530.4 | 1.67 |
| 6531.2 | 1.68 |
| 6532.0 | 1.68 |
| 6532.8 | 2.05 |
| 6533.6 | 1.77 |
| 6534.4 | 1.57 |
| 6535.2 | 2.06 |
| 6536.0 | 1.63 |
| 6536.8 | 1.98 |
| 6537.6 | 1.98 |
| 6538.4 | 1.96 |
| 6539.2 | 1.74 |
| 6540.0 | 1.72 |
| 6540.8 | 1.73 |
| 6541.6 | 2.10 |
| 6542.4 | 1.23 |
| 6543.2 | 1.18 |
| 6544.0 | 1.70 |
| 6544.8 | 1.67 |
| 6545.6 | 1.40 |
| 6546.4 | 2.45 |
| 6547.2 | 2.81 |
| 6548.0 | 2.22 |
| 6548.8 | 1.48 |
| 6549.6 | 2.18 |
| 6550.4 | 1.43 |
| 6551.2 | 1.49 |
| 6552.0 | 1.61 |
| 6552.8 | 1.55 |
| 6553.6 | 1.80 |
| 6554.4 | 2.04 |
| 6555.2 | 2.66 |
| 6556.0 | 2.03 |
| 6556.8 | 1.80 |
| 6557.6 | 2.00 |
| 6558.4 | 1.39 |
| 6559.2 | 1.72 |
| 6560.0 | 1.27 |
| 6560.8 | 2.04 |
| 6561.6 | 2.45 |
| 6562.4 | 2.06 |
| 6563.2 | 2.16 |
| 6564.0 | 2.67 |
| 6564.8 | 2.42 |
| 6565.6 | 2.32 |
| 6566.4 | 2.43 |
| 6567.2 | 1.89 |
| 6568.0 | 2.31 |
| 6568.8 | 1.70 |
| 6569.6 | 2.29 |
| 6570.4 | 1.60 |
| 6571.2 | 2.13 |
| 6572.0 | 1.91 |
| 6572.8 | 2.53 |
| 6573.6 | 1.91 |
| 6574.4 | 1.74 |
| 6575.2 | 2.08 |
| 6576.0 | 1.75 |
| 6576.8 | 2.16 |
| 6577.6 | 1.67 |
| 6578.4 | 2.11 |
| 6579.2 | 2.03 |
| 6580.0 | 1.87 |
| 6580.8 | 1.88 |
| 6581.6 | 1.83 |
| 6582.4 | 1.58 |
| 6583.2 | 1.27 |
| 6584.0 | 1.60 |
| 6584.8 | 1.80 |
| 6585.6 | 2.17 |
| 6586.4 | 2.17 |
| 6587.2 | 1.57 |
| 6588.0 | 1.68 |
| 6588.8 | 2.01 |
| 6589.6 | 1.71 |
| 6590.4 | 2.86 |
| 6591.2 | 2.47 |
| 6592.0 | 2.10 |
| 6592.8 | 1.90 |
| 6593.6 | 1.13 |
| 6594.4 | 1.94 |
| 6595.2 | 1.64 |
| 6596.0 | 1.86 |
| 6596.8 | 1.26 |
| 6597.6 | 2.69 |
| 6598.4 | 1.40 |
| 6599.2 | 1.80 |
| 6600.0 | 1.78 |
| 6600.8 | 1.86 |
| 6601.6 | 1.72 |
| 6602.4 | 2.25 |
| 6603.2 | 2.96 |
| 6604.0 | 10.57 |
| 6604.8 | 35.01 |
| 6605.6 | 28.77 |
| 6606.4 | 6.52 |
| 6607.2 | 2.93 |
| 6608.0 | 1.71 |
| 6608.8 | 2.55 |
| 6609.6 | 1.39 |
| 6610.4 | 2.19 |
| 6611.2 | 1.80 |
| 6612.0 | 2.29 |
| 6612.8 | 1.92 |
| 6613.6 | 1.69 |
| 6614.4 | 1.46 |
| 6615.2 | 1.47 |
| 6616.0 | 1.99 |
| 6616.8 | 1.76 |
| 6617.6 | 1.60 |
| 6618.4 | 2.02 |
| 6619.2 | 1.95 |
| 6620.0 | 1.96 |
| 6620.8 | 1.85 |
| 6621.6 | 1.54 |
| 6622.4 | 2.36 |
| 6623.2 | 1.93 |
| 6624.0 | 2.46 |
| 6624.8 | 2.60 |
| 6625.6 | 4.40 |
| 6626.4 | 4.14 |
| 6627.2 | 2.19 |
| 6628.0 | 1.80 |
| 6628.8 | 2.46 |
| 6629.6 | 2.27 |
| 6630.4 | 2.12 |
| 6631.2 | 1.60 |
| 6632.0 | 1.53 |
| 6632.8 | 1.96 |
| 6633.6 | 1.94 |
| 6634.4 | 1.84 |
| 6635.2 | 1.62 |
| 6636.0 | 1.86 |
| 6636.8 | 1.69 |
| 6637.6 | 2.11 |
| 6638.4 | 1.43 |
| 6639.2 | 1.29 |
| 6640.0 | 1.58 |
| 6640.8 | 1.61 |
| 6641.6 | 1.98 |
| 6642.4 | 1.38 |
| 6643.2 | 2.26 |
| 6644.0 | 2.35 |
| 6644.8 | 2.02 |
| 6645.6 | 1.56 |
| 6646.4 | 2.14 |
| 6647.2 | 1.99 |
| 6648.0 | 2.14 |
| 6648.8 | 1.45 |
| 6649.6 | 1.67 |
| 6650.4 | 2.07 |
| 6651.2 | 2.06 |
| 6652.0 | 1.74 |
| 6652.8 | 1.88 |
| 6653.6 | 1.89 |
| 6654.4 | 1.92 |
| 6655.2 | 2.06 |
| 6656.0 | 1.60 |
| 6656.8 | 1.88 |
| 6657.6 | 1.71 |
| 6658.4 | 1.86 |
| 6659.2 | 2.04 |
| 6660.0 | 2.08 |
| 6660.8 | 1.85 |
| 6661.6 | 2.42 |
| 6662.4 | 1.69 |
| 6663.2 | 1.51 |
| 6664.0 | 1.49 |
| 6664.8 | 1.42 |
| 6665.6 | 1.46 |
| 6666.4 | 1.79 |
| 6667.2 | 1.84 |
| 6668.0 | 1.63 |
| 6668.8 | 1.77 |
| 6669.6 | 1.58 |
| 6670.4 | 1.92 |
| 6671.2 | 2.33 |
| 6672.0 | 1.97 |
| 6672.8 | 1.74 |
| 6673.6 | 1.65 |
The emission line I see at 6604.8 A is Halpha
